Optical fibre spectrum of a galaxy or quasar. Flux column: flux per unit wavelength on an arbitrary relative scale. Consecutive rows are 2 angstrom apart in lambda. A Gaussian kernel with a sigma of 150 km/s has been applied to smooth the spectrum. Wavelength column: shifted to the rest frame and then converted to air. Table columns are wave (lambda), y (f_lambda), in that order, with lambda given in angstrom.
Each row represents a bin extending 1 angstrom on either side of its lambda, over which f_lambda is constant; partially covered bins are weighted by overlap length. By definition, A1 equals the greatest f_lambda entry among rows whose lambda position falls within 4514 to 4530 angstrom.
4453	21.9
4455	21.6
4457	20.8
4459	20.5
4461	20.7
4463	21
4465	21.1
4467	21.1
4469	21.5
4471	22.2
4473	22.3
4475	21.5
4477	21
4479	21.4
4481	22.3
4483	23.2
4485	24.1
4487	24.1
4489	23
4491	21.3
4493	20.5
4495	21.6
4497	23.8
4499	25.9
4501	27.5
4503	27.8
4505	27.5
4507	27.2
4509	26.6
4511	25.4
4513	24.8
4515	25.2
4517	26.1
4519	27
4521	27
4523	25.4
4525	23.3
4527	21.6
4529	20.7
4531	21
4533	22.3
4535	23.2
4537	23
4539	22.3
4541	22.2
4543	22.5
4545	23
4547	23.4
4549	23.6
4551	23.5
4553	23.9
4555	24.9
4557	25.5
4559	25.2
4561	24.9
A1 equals 27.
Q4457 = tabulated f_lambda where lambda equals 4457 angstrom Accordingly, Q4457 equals 20.8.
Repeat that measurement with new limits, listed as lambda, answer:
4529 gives 20.7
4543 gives 22.5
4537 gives 23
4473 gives 22.3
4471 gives 22.2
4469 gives 21.5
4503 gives 27.8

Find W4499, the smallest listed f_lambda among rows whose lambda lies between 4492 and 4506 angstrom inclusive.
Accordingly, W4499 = 20.5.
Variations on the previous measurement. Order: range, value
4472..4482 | 21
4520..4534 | 20.7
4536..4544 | 22.2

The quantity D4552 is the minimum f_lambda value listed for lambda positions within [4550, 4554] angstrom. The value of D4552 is 23.5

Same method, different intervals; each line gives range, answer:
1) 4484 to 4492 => 21.3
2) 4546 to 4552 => 23.4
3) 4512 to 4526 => 23.3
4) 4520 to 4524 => 25.4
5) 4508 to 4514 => 24.8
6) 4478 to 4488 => 21.4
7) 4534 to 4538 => 23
